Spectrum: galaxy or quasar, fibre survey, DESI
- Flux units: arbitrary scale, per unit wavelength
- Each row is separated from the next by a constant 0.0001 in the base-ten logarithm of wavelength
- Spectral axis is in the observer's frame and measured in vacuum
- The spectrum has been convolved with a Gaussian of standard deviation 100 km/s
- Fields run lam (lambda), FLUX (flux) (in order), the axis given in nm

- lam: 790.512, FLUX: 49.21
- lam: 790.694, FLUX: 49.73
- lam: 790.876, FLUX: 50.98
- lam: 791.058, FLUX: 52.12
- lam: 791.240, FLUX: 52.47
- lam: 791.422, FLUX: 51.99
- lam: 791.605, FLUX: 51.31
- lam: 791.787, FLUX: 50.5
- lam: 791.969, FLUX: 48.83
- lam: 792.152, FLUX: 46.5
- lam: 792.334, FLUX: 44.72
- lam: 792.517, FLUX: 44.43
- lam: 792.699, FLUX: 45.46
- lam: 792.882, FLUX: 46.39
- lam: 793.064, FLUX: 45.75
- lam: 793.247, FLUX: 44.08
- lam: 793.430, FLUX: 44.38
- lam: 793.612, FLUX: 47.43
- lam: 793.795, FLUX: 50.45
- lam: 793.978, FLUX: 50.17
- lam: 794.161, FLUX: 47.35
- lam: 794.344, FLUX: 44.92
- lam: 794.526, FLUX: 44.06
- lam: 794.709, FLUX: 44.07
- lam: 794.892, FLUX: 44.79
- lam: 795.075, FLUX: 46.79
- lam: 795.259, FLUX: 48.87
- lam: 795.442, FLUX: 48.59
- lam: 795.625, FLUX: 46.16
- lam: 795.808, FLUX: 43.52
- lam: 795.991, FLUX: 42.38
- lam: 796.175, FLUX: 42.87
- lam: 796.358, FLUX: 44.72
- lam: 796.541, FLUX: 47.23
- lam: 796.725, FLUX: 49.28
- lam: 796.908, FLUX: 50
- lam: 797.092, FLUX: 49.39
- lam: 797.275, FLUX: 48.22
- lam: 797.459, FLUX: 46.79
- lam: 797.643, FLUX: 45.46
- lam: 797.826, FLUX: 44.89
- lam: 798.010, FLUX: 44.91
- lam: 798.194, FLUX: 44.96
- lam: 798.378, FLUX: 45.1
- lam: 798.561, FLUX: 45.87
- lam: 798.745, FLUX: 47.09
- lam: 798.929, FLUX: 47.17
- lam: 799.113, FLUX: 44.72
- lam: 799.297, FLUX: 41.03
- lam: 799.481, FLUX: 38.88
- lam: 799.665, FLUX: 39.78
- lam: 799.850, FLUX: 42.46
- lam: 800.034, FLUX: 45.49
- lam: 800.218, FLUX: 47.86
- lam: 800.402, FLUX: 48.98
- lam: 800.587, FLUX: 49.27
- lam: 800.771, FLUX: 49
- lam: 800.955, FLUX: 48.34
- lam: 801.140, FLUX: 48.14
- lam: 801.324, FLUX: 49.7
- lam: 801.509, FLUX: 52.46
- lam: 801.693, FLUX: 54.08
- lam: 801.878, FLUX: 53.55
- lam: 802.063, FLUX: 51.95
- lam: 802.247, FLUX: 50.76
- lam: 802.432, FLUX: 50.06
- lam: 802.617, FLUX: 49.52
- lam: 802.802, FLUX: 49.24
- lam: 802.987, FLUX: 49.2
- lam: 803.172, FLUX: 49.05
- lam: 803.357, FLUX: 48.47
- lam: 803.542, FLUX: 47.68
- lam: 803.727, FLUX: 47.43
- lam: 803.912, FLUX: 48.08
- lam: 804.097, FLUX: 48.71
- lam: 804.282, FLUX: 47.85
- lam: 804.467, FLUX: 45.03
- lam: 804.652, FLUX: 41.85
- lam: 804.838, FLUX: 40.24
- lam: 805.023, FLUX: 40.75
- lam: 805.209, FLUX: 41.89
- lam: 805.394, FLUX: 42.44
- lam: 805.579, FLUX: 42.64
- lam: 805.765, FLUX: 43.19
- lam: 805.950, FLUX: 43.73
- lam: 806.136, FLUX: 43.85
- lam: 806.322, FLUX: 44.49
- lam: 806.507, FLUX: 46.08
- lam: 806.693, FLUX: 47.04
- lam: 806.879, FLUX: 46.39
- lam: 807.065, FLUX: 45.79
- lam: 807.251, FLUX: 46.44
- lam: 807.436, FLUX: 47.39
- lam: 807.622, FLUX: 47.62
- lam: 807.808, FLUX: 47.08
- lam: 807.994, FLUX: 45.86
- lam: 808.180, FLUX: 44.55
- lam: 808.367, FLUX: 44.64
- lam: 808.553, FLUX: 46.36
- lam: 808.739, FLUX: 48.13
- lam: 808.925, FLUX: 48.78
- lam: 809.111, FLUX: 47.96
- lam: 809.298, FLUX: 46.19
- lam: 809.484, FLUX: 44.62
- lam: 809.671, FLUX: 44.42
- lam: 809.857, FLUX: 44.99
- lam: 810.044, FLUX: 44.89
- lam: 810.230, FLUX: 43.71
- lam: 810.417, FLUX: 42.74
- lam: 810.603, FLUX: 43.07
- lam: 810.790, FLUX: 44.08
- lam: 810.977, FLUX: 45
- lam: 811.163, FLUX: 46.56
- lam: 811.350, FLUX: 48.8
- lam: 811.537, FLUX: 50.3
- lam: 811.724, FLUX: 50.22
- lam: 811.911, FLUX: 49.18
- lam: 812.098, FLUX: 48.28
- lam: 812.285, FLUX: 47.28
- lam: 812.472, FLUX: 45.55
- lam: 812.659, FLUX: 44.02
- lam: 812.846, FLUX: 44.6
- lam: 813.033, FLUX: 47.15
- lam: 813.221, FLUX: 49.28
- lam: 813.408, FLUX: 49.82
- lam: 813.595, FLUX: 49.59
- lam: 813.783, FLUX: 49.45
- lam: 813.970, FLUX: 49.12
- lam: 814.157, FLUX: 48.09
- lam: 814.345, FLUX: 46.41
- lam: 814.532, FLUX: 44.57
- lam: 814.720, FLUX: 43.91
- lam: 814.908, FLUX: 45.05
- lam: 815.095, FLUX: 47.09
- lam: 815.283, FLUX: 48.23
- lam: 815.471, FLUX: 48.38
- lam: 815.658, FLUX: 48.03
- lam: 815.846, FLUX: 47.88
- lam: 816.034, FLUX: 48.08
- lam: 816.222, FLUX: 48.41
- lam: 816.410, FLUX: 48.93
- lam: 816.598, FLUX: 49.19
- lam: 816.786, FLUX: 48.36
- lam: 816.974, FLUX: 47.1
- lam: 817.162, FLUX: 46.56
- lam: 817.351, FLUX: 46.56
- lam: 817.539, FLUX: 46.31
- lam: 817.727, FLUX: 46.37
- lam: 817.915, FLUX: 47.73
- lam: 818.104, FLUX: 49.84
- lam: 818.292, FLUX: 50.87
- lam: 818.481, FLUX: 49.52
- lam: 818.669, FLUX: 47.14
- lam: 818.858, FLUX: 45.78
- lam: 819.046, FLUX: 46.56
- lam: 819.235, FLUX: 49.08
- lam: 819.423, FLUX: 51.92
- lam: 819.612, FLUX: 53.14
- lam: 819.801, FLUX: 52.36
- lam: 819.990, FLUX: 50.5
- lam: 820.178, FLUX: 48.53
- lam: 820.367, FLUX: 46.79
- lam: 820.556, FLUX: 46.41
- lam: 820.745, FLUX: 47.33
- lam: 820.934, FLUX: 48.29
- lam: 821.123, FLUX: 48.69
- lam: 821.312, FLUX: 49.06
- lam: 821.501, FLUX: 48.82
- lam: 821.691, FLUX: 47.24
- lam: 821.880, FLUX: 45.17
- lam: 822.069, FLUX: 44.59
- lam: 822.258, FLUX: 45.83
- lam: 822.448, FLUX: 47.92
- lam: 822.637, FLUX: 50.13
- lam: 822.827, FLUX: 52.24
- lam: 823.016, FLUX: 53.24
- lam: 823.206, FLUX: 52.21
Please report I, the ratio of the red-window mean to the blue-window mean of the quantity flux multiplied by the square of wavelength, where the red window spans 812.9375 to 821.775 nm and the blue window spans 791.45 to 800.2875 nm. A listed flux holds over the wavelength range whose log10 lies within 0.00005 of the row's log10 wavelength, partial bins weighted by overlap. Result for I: 1.10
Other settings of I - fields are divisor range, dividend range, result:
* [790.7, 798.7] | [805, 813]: 1.01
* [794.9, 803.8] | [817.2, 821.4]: 1.08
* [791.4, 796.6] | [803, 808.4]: 1.01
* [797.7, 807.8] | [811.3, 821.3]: 1.07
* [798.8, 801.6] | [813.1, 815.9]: 1.07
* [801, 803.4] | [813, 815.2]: 0.97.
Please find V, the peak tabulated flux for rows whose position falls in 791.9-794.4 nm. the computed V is 50.45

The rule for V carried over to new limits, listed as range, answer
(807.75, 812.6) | 50.3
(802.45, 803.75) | 49.52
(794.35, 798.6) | 50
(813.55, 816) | 49.59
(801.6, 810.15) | 54.08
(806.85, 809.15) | 48.78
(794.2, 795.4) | 48.87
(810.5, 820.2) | 53.14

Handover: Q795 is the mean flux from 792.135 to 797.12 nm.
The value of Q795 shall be 46.2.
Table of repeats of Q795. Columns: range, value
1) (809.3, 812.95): 45.9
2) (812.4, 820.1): 48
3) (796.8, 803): 47.5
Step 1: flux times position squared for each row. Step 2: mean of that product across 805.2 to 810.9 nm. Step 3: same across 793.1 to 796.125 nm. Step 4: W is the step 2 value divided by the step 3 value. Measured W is 1.0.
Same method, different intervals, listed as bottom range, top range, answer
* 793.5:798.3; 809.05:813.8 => 1.04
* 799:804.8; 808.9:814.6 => 1.01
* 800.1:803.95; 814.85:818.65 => 1.00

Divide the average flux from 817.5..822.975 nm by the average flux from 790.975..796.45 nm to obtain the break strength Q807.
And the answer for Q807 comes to 1.03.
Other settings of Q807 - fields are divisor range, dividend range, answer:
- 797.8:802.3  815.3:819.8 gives 1.03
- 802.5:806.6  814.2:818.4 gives 1.04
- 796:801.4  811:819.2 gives 1.03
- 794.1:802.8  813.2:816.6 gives 1.02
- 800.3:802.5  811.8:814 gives 0.95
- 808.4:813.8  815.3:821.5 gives 1.04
